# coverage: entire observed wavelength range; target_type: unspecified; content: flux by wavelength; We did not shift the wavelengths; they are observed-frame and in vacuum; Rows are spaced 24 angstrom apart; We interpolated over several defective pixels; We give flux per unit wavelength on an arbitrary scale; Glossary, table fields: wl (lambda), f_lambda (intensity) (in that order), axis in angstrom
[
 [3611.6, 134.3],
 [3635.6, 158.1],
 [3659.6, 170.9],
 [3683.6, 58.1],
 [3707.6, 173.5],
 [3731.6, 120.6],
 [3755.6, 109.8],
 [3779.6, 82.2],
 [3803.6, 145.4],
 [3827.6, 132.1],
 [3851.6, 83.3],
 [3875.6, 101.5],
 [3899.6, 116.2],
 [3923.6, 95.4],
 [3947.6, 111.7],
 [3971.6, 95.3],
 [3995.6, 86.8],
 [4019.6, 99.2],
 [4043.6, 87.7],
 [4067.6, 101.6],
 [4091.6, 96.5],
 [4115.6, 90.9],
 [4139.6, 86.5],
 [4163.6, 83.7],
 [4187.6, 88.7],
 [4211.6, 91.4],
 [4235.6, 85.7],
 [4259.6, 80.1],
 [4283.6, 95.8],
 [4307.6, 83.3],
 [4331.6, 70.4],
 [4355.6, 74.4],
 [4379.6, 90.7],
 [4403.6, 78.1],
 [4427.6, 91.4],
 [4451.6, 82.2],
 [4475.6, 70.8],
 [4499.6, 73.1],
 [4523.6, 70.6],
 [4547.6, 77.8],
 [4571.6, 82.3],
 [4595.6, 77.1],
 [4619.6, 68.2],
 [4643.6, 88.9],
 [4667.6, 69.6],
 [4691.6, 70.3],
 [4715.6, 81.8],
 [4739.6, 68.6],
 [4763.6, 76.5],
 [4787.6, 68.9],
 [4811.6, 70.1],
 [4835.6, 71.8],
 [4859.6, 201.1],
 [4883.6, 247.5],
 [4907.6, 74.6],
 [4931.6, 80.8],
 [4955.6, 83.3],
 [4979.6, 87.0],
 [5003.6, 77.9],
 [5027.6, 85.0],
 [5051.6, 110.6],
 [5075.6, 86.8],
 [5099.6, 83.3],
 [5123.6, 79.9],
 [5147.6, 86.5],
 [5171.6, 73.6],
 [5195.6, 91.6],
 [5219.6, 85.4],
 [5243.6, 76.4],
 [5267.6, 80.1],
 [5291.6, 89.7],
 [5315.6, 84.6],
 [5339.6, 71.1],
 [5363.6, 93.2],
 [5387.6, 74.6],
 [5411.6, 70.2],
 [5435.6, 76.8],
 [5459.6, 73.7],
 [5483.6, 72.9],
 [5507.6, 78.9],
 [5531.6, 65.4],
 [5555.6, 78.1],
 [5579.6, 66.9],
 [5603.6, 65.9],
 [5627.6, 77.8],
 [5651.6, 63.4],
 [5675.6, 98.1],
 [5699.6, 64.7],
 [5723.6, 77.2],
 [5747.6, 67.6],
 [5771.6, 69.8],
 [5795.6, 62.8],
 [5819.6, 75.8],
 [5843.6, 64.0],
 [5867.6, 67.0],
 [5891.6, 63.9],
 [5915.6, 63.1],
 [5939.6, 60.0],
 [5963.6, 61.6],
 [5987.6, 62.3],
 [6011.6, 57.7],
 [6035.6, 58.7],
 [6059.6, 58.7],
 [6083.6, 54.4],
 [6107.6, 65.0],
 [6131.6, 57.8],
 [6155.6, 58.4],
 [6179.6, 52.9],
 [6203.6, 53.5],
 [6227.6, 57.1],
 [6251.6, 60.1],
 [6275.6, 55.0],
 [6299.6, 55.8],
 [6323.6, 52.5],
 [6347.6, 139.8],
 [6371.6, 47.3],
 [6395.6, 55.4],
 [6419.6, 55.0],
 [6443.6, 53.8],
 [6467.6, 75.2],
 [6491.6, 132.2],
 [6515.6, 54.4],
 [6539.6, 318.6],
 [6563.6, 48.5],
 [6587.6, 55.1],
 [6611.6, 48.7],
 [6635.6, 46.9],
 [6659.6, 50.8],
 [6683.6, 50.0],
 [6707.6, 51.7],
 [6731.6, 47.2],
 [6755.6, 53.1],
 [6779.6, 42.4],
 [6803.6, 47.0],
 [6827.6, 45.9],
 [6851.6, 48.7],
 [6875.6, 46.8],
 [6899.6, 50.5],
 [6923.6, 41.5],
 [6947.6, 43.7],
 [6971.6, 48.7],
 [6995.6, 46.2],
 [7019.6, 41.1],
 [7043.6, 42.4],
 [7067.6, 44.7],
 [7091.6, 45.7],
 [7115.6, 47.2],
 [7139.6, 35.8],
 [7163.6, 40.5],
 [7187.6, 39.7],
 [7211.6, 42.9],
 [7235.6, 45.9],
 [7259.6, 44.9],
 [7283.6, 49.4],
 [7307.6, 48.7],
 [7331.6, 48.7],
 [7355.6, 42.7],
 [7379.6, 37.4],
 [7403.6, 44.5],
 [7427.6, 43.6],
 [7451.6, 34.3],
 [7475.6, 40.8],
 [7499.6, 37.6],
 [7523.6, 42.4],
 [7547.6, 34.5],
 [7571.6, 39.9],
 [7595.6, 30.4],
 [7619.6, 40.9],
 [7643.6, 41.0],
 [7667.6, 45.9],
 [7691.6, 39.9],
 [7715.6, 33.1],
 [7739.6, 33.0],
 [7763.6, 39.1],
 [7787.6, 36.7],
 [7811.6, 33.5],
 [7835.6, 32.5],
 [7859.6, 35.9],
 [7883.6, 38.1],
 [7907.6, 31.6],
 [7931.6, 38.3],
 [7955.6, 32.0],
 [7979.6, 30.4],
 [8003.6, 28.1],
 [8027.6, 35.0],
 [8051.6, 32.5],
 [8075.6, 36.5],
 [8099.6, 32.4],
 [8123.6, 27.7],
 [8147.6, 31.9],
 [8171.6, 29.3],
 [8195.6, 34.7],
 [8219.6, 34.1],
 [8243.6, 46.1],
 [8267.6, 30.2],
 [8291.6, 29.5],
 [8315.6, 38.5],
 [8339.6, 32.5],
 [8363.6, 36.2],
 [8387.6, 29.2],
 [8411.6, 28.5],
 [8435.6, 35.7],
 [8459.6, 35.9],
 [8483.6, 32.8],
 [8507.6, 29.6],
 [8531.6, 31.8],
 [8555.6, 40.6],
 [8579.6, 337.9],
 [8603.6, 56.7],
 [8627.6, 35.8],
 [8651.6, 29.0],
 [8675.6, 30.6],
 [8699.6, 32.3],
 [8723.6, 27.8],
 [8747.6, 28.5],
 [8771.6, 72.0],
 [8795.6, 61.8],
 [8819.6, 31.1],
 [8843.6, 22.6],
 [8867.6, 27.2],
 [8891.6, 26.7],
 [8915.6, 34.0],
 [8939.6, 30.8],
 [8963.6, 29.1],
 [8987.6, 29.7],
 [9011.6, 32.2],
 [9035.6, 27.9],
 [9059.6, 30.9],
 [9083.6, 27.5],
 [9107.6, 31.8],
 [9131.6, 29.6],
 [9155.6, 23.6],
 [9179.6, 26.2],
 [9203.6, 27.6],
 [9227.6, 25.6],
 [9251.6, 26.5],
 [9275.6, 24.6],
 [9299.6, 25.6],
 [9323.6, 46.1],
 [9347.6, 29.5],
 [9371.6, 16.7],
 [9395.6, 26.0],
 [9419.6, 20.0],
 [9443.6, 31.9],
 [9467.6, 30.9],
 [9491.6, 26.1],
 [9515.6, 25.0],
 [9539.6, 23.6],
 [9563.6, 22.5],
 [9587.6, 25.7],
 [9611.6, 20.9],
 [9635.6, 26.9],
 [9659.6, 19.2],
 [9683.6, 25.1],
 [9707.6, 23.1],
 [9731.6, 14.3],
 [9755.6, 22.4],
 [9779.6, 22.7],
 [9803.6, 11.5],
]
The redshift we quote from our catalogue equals 0.306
